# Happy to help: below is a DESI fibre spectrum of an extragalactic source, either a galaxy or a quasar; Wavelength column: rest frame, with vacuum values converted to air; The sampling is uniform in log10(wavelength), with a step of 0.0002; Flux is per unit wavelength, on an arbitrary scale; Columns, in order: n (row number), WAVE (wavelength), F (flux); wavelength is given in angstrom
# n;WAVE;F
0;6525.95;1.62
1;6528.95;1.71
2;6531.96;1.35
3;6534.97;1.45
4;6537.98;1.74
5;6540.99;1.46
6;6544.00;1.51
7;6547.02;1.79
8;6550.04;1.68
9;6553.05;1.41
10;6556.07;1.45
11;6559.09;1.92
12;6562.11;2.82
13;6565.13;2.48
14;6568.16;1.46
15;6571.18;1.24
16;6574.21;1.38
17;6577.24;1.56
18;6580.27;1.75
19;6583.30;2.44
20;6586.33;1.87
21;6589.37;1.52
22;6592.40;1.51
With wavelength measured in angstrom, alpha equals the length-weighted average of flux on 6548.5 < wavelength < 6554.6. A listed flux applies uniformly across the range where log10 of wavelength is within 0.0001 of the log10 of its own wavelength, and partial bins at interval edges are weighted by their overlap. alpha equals 1.55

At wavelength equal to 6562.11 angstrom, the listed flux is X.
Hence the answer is 2.82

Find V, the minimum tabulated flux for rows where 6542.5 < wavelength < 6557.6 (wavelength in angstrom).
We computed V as 1.41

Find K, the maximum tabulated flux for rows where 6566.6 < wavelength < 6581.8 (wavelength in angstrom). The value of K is 1.75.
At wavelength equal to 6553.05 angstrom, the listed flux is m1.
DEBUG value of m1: 1.41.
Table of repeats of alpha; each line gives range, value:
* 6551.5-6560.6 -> 1.6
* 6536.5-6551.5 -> 1.64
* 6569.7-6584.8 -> 1.67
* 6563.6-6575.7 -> 1.64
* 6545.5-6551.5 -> 1.73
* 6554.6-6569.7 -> 2.03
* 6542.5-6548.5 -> 1.65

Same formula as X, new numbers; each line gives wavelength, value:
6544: 1.51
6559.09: 1.92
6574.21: 1.38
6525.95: 1.62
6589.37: 1.52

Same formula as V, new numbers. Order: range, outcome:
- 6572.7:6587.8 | 1.38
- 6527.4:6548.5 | 1.35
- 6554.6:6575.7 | 1.24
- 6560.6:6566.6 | 2.48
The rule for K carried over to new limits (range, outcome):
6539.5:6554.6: 1.79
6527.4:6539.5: 1.74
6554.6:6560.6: 1.92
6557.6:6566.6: 2.82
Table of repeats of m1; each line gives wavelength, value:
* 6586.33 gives 1.87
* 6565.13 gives 2.48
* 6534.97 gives 1.45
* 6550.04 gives 1.68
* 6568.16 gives 1.46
